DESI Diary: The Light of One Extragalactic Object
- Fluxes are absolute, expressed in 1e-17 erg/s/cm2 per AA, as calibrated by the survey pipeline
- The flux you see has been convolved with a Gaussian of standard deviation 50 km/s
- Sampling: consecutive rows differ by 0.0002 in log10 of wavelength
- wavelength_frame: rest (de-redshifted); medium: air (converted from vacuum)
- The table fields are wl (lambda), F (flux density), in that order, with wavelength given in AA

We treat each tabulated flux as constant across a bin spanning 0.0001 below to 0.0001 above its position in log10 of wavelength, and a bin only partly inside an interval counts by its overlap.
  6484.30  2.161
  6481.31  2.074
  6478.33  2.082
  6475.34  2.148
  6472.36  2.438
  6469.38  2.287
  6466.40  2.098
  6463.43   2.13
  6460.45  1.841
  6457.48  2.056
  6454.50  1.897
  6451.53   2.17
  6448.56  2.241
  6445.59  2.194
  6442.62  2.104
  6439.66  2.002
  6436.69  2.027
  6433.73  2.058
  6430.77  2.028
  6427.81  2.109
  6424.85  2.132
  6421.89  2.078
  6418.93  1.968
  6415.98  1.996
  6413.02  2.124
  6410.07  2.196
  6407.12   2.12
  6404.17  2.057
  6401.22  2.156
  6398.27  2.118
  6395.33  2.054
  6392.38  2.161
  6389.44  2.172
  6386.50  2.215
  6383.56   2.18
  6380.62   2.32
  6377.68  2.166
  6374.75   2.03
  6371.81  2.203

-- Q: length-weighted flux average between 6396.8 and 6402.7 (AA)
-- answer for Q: 2.14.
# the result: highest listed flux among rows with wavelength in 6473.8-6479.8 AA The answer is 2.148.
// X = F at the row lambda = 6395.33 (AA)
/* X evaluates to 2.054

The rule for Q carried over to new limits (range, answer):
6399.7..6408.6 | 2.11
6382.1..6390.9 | 2.19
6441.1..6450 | 2.18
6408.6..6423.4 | 2.07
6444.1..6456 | 2.12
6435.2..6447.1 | 2.08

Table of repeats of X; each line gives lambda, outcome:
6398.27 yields 2.118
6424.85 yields 2.132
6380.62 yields 2.32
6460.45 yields 1.841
